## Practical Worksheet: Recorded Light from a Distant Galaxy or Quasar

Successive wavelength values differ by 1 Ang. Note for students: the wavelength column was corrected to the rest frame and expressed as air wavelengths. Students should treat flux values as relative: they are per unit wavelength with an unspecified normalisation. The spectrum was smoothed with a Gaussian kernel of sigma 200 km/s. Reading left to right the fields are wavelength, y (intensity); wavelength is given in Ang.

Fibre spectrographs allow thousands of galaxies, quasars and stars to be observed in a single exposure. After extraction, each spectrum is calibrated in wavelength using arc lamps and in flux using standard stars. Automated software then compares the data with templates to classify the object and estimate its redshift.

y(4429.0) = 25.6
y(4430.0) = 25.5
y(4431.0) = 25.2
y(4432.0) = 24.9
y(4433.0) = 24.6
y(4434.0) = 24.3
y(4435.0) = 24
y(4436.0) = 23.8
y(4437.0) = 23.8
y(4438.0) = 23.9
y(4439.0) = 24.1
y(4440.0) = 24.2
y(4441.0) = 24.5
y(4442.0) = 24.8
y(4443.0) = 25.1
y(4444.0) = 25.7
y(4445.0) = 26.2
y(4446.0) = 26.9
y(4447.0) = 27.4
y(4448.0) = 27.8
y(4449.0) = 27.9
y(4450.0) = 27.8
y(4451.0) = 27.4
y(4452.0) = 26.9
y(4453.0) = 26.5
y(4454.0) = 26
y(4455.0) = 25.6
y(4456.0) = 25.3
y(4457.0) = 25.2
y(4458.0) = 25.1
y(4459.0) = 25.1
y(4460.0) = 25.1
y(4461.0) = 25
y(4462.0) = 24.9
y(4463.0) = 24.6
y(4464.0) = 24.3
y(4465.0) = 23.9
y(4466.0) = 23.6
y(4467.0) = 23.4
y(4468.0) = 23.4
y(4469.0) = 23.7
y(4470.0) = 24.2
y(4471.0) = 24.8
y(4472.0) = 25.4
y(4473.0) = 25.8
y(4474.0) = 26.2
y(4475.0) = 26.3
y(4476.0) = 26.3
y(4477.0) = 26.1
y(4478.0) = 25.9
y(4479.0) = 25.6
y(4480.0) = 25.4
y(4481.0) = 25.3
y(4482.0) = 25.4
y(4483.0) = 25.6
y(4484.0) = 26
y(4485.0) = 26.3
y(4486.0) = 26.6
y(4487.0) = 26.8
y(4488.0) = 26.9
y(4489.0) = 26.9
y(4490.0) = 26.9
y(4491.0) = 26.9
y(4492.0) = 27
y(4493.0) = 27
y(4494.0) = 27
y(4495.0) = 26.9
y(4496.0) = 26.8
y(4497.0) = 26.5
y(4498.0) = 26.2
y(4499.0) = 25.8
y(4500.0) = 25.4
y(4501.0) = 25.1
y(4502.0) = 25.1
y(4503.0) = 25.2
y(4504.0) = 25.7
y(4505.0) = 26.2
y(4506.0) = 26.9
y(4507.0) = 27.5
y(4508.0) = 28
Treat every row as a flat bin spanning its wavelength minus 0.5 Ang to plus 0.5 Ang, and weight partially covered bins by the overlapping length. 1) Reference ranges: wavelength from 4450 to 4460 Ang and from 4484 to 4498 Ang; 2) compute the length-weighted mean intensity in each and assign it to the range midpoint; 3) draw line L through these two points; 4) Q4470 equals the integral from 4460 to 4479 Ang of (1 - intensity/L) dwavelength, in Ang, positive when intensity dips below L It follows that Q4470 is 1.0 Ang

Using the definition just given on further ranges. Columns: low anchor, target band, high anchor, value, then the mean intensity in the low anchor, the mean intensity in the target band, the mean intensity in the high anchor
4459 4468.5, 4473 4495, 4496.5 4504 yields -1.1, 24.3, 26.3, 25.6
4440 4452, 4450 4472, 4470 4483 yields 0.9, 26.4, 25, 25.6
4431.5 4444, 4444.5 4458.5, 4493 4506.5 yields -1.0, 24.4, 26.6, 26.1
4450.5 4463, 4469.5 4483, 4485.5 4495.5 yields 0.4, 25.6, 25.6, 26.9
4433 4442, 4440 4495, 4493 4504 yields -1.5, 24.1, 25.8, 26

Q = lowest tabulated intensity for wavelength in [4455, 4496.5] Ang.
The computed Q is 23.4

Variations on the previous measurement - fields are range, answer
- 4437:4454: 23.8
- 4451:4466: 23.6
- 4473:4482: 25.3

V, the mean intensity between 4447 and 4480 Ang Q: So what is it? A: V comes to 25.5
